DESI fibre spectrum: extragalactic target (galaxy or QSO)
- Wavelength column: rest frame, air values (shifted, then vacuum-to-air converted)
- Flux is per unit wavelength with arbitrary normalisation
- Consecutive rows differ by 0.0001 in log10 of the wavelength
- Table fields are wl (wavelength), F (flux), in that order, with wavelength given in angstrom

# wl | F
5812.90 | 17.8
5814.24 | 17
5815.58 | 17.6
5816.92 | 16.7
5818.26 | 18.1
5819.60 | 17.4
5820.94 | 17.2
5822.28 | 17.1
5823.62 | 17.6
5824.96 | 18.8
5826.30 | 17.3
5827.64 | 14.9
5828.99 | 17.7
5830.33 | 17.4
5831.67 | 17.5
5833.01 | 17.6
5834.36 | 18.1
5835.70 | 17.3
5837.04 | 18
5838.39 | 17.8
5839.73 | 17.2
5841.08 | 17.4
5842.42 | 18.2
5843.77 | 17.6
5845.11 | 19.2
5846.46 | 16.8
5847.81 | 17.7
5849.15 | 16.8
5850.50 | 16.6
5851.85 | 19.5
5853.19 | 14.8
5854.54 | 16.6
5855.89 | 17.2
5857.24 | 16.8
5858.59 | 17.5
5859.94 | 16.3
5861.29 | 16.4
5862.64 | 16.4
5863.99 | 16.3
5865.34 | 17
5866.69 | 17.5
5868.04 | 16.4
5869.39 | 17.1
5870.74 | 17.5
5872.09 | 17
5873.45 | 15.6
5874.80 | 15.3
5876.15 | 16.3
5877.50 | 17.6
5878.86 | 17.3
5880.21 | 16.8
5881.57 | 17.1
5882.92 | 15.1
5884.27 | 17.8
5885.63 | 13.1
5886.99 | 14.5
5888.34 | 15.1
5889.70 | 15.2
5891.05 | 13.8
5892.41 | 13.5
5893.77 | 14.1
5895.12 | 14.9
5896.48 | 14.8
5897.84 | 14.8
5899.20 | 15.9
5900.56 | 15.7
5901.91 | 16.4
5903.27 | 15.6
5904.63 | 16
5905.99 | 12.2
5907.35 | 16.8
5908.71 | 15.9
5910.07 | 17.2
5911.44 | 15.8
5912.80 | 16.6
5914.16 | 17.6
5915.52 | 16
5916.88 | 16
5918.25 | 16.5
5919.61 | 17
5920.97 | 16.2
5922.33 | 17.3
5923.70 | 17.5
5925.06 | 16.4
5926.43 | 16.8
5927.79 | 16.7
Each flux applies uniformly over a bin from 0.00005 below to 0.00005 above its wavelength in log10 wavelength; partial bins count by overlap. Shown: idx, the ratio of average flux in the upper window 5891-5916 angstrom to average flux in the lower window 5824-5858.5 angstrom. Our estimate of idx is 0.89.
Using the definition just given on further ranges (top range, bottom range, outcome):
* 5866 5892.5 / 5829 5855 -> 0.92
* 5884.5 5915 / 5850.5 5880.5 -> 0.91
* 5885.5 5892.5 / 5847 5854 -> 0.84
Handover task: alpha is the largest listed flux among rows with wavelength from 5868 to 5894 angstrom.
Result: 17.8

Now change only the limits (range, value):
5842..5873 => 19.5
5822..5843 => 18.8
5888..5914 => 17.2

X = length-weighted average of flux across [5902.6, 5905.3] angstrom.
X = 15.8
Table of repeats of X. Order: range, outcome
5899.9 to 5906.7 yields 15.2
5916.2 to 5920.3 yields 16.5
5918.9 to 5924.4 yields 17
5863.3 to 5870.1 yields 16.9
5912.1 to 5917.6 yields 16.5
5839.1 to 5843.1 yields 17.6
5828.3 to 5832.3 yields 17.5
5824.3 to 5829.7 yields 17.2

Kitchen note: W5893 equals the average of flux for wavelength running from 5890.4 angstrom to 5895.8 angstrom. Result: 14.1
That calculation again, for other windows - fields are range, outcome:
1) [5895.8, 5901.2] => 15.3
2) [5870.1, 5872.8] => 17.2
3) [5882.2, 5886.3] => 15.4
